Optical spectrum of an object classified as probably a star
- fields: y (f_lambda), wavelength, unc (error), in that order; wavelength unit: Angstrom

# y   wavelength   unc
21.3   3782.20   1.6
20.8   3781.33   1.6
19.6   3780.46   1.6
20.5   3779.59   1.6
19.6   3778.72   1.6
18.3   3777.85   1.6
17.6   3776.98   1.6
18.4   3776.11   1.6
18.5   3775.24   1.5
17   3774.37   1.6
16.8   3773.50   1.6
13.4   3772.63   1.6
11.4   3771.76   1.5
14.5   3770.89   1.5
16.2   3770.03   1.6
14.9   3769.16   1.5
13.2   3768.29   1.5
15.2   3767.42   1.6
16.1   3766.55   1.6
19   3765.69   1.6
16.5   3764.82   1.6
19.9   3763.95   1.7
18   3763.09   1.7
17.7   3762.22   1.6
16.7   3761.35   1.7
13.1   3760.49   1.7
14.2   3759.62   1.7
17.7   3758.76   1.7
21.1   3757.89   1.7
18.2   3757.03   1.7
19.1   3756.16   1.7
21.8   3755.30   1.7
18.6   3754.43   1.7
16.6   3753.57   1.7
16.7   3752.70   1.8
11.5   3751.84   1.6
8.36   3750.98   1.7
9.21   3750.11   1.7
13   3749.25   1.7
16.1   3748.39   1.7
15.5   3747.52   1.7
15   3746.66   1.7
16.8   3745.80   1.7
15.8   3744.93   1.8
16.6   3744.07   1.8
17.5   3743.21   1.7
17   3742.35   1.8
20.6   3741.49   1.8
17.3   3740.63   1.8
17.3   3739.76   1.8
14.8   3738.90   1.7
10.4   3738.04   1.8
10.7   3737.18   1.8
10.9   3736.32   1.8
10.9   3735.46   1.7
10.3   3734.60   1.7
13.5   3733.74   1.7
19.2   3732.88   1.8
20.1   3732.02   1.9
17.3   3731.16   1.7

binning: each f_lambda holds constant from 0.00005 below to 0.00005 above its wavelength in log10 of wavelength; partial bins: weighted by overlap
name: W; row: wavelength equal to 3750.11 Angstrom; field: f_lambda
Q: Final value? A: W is 9.21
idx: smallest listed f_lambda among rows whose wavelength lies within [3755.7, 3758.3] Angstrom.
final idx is 18.2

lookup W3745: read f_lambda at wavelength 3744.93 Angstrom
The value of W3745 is 15.8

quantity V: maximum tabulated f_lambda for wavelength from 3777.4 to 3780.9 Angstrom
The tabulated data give 20.5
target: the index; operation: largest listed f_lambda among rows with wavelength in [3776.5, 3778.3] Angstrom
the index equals 18.3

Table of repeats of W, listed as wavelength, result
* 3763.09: 18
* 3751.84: 11.5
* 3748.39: 16.1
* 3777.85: 18.3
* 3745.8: 16.8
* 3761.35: 16.7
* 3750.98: 8.36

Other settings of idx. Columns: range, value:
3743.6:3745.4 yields 15.8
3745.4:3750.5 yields 9.21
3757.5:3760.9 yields 13.1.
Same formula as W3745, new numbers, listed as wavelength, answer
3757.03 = 18.2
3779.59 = 20.5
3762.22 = 17.7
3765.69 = 19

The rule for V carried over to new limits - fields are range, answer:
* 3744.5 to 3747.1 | 16.8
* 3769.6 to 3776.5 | 18.5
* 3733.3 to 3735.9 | 13.5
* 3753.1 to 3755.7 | 21.8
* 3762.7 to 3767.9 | 19.9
